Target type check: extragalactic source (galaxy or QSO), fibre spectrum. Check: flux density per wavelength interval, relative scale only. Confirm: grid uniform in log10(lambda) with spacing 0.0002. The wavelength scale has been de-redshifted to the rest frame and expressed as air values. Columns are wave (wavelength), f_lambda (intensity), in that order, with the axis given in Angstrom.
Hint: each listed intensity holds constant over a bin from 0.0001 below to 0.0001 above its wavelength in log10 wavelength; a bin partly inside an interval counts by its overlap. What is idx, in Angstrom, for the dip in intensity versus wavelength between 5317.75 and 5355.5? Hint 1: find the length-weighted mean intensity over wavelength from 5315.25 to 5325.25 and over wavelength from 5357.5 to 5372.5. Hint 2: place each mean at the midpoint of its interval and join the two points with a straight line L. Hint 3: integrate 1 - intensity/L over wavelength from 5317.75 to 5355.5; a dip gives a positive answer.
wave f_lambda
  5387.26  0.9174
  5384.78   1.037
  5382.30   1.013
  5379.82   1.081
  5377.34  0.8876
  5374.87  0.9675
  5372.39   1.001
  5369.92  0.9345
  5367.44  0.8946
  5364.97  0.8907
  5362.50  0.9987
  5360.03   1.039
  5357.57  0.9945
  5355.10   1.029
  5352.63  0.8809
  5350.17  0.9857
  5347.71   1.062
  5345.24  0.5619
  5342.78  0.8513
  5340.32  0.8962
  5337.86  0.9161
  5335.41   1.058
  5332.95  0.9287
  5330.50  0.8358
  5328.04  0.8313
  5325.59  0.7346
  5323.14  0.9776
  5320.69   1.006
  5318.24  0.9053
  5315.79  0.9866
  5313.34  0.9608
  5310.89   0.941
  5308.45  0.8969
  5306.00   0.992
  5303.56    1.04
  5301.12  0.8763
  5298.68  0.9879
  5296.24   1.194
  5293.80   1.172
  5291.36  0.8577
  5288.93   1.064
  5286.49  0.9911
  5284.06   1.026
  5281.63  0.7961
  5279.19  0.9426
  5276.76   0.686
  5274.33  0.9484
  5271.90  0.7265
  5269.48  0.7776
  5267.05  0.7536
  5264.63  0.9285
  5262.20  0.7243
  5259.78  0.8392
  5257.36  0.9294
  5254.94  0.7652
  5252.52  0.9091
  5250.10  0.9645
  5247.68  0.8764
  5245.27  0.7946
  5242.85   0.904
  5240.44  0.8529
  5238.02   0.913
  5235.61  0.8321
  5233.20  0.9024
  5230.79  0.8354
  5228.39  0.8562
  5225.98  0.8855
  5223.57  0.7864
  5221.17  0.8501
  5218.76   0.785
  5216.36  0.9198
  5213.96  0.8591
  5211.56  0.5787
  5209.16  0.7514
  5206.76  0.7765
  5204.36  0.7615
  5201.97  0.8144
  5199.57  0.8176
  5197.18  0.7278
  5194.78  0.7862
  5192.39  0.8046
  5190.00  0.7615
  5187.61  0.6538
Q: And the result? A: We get 2.0 Angstrom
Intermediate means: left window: 0.947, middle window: 0.901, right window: 0.96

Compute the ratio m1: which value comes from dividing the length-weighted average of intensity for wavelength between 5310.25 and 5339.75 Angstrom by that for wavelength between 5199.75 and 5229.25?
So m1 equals 1.15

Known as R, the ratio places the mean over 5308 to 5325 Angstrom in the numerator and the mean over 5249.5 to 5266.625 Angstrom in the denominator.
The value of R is 1.1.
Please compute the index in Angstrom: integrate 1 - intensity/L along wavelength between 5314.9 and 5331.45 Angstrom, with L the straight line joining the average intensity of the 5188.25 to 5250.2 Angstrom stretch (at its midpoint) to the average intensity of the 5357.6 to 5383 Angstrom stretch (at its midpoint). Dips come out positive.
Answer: 0.5 Angstrom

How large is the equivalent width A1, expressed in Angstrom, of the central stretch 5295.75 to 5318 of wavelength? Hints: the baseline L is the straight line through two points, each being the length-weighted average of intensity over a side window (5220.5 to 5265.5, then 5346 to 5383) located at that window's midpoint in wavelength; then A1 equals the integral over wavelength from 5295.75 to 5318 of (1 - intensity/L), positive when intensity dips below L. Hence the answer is -1.4 Angstrom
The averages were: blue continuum 0.86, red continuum 0.971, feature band 0.976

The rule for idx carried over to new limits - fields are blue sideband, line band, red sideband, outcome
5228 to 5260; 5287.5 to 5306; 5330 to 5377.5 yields -2.5 Angstrom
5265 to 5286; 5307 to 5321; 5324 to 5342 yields -1.2 Angstrom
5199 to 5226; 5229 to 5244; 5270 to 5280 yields -1.3 Angstrom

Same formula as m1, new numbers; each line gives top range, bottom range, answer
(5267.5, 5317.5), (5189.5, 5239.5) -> 1.16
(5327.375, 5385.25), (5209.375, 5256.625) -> 1.11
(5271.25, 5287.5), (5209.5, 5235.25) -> 1.06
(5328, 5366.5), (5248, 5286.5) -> 1.08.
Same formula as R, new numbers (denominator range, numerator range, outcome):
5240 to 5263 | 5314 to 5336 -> 1.07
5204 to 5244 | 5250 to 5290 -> 1.05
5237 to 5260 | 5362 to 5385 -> 1.10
